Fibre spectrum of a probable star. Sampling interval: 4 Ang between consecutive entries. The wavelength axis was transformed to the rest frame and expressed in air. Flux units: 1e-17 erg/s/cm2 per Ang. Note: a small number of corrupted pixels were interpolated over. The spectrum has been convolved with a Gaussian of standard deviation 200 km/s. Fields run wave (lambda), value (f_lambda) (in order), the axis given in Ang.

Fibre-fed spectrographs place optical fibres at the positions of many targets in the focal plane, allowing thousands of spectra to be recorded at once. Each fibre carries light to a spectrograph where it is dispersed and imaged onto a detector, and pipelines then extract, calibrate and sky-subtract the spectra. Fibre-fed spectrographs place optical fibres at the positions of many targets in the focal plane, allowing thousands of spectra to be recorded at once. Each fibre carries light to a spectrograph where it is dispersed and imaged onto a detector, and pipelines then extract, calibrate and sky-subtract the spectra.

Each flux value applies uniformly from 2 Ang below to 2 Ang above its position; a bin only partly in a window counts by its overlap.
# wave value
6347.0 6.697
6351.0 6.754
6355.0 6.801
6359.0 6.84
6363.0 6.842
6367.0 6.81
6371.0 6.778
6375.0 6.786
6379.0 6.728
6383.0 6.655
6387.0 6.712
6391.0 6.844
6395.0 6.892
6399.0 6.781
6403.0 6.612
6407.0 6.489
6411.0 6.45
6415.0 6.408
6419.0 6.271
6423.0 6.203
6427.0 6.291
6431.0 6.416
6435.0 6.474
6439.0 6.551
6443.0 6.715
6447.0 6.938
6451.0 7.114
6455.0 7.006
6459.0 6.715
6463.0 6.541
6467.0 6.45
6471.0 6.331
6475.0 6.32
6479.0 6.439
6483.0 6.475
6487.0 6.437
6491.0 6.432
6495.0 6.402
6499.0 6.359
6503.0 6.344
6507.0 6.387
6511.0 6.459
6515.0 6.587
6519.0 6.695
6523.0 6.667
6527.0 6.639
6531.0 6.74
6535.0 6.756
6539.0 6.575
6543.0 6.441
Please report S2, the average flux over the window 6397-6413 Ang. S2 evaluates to 6.58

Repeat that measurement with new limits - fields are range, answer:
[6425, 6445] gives 6.49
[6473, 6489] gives 6.42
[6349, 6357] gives 6.78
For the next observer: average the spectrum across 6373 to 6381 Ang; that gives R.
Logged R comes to 6.76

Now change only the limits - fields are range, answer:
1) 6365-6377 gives 6.79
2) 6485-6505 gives 6.39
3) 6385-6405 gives 6.77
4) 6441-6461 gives 6.9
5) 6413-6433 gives 6.32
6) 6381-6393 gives 6.74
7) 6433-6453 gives 6.76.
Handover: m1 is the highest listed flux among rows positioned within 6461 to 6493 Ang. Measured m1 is 6.541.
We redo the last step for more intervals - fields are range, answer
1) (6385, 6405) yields 6.892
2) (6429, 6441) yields 6.551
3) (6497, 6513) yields 6.459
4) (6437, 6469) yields 7.114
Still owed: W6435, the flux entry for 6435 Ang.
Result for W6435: 6.474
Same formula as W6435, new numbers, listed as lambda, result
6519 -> 6.695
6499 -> 6.359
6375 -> 6.786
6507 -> 6.387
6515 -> 6.587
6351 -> 6.754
